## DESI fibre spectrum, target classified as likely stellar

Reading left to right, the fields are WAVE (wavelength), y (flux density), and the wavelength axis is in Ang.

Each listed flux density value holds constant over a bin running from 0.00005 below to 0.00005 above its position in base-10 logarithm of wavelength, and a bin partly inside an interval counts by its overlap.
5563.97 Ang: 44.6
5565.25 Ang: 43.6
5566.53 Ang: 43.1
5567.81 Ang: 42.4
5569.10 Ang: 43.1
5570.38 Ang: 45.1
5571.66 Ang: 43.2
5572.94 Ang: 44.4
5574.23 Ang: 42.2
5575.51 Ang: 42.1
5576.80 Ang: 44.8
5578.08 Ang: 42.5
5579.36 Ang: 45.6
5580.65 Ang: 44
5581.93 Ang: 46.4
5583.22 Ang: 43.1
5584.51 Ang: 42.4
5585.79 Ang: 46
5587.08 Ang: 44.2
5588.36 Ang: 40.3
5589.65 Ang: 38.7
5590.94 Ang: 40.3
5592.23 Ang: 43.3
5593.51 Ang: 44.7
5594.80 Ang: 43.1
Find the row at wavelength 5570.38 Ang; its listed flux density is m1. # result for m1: 45.1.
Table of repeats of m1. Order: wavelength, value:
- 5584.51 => 42.4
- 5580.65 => 44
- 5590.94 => 40.3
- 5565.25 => 43.6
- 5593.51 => 44.7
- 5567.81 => 42.4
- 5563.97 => 44.6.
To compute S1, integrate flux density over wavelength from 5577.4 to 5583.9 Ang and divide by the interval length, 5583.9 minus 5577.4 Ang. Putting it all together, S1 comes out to 44.3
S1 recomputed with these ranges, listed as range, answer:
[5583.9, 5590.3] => 42.3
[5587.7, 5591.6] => 39.8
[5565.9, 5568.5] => 42.7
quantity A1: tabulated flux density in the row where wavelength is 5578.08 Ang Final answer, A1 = 42.5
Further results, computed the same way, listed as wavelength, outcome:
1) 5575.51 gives 42.1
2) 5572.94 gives 44.4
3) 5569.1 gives 43.1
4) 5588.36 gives 40.3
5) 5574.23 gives 42.2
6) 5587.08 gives 44.2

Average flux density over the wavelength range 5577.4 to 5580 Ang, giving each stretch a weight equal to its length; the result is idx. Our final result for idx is 44.2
